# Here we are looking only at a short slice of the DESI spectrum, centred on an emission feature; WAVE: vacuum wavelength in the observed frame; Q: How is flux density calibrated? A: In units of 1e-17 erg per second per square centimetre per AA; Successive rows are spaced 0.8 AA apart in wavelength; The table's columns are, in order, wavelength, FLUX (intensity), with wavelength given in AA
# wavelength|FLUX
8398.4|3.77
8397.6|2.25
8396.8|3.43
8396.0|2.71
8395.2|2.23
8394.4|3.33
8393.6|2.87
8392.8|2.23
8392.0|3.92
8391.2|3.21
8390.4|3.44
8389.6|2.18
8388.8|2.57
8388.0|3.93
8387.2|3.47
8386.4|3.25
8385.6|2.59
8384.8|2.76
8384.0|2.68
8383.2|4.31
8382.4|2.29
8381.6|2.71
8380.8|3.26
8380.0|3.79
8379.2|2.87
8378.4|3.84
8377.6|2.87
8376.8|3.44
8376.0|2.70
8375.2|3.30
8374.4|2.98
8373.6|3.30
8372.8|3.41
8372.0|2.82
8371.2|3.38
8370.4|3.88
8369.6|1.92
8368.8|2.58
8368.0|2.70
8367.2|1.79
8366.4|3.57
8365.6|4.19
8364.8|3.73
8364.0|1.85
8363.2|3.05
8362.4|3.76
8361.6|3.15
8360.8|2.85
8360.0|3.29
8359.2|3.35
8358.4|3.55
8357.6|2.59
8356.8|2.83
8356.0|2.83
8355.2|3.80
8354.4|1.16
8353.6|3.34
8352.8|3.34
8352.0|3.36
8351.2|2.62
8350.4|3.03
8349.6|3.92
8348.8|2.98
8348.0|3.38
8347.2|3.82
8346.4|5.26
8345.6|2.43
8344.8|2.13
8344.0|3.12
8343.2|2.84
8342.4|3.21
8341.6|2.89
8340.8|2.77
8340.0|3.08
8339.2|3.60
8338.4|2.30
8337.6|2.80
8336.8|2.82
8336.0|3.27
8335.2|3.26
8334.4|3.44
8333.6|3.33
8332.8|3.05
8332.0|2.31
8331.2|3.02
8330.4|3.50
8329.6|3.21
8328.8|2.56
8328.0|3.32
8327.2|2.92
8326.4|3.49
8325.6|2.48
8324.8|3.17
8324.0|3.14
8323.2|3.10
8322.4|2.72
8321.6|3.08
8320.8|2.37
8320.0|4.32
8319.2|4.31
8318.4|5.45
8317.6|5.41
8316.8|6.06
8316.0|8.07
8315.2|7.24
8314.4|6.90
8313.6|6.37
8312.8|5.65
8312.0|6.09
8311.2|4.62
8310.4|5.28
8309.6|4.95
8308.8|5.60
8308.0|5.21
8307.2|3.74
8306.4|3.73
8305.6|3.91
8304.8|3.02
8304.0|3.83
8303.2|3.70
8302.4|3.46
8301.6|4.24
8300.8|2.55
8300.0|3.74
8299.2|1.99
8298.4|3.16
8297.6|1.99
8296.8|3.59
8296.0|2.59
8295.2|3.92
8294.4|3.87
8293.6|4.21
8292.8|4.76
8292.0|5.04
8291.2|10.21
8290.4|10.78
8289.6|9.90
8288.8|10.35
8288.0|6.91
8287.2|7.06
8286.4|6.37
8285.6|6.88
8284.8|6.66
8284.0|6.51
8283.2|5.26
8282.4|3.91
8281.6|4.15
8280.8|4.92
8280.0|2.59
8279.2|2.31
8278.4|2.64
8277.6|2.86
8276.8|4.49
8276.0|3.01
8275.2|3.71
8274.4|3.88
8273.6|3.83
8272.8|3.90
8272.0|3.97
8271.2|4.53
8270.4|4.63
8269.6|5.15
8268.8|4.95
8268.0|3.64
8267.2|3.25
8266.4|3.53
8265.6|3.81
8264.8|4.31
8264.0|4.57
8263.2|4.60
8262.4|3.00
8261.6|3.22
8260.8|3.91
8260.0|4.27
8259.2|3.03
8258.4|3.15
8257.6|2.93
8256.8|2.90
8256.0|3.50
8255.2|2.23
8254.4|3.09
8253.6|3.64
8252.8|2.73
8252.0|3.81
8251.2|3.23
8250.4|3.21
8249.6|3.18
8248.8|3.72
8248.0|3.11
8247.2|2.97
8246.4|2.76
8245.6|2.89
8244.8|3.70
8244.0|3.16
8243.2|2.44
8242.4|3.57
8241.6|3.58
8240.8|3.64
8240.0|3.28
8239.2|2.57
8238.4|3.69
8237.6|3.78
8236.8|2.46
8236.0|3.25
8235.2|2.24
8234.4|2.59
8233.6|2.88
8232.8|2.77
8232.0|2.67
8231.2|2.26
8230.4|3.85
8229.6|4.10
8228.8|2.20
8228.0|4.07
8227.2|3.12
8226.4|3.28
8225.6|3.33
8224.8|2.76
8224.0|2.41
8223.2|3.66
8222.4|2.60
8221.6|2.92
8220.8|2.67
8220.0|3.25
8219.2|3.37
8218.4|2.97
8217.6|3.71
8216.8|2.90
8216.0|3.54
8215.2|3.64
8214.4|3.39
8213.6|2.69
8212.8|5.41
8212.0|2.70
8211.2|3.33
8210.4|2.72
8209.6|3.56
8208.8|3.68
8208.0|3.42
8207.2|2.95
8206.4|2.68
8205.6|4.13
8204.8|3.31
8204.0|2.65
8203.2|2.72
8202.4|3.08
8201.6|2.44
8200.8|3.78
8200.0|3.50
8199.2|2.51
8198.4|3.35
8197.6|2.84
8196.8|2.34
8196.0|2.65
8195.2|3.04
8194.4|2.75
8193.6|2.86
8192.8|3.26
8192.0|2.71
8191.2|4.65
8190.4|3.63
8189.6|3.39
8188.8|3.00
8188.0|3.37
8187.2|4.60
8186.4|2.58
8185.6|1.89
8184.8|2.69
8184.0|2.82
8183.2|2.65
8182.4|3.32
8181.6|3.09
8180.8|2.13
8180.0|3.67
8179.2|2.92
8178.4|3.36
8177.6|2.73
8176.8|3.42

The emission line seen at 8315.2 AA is [N II]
